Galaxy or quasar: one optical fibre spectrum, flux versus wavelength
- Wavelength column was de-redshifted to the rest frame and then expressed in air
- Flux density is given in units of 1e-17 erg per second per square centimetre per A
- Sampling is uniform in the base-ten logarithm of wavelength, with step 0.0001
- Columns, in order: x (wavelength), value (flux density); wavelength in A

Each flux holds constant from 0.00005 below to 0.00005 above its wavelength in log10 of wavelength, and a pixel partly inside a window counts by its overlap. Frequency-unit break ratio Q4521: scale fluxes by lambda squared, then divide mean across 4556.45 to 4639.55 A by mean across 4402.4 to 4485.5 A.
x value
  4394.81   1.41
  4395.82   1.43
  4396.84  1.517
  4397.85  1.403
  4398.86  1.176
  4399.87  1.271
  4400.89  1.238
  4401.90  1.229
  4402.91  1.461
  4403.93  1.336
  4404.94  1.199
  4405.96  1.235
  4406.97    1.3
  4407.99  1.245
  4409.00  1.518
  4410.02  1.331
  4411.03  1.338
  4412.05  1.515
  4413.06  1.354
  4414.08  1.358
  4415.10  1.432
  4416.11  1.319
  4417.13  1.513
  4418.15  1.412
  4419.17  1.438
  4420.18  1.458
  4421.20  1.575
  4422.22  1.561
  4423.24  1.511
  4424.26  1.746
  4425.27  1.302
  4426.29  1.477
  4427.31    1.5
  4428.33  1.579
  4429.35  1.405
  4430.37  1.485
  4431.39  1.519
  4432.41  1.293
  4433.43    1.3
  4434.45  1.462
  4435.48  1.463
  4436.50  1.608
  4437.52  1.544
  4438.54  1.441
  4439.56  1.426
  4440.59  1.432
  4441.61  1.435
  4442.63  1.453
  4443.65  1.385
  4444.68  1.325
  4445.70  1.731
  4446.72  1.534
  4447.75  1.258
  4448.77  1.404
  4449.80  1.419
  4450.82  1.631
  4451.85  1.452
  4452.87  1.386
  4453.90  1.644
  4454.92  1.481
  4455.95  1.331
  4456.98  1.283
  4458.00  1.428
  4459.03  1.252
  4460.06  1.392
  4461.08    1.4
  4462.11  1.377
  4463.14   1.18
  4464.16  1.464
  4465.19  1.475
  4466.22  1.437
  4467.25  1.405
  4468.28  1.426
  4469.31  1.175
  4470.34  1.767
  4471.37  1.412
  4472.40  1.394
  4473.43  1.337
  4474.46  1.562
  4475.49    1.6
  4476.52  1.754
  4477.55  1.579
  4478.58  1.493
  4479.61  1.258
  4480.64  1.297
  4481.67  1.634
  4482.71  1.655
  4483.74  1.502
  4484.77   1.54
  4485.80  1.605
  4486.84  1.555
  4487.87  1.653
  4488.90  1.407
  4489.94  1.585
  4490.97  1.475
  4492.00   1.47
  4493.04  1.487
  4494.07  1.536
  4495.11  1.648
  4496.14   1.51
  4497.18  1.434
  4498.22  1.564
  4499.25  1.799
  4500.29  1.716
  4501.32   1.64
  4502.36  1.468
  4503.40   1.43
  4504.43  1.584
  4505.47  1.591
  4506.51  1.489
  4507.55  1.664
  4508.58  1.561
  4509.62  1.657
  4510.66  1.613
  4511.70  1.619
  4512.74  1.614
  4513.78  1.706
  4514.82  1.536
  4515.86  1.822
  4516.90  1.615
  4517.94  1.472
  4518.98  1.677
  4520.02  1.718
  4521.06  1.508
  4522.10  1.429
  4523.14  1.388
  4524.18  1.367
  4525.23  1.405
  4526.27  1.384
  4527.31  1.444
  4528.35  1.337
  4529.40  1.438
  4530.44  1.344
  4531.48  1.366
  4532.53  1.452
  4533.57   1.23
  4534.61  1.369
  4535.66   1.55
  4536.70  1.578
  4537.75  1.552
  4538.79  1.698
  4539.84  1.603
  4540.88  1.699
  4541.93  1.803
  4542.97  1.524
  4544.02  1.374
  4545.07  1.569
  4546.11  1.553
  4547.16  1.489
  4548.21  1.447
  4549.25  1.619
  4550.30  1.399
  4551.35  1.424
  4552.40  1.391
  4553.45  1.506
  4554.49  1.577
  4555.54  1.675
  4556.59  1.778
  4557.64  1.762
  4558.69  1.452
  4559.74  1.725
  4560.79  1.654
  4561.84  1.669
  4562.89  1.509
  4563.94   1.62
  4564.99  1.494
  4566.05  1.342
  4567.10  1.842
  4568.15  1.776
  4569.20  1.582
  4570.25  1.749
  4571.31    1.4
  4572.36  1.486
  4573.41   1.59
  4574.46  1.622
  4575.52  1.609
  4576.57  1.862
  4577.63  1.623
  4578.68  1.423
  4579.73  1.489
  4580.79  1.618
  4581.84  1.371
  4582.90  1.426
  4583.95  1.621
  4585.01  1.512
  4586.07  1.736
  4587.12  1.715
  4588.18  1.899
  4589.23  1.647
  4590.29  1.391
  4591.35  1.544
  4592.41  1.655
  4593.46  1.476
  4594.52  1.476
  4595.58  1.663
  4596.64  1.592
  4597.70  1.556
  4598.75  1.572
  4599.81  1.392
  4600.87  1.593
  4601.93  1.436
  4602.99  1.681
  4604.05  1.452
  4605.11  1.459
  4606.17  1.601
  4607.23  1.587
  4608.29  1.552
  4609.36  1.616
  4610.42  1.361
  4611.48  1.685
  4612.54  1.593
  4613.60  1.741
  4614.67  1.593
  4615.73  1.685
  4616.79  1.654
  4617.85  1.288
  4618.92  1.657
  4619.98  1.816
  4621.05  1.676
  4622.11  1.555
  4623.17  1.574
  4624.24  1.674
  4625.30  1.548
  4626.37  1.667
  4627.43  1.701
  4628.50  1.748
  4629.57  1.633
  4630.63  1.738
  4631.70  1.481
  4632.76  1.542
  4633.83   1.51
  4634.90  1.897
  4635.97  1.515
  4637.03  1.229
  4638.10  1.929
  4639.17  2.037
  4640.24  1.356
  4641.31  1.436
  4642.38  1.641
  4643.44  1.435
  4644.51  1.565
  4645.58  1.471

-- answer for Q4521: 1.19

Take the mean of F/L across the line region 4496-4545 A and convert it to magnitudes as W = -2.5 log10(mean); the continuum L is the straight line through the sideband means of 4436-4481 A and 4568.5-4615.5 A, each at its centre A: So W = -0.03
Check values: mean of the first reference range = 1.44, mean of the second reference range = 1.58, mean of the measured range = 1.54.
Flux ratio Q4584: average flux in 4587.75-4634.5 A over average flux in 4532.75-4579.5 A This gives 1.01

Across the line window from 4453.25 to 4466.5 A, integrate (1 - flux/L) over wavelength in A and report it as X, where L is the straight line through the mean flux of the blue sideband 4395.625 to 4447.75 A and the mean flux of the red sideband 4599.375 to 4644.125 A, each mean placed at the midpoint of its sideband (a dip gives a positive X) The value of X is 0.54 A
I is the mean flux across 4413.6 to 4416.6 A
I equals 1.37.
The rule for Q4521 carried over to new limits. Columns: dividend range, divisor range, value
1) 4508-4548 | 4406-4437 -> 1.11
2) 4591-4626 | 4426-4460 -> 1.17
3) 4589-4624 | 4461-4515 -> 1.08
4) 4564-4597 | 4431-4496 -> 1.14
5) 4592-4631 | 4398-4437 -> 1.23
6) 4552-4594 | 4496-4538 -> 1.07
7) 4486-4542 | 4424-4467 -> 1.10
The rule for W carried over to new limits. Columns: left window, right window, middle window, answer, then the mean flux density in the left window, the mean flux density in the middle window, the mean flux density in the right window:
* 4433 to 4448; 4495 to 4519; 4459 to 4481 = 0.06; 1.46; 1.43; 1.6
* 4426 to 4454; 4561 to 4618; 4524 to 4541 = 0.06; 1.46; 1.46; 1.58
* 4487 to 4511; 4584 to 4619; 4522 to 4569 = 0.03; 1.56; 1.53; 1.58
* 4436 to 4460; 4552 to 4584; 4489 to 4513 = -0.04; 1.45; 1.57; 1.59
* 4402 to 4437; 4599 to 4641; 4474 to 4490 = -0.04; 1.43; 1.54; 1.6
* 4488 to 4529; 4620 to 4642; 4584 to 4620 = 0.02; 1.55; 1.58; 1.63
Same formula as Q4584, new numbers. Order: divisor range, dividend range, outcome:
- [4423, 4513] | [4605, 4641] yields 1.08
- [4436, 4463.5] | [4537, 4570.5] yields 1.11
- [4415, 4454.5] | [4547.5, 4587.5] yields 1.08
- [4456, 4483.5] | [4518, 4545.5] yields 1.04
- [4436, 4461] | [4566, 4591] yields 1.11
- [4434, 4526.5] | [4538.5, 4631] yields 1.06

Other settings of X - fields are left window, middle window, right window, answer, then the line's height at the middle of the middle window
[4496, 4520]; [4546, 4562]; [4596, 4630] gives 0.30 A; 1.6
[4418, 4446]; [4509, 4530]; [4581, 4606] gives -0.23 A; 1.52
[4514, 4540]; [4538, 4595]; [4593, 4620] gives -2.07 A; 1.53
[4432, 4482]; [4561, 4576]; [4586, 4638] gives -0.41 A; 1.55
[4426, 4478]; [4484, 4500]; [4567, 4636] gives -0.69 A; 1.49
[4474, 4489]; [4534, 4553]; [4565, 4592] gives 0.50 A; 1.58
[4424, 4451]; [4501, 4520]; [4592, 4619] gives -1.22 A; 1.5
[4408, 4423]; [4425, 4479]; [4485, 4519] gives 1.69 A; 1.49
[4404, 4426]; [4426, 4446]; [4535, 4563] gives -0.31 A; 1.44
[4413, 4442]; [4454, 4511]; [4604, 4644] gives 0.08 A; 1.5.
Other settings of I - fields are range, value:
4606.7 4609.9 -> 1.58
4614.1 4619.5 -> 1.58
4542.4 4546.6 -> 1.51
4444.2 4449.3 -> 1.45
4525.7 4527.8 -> 1.42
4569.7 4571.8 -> 1.57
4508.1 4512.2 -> 1.61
